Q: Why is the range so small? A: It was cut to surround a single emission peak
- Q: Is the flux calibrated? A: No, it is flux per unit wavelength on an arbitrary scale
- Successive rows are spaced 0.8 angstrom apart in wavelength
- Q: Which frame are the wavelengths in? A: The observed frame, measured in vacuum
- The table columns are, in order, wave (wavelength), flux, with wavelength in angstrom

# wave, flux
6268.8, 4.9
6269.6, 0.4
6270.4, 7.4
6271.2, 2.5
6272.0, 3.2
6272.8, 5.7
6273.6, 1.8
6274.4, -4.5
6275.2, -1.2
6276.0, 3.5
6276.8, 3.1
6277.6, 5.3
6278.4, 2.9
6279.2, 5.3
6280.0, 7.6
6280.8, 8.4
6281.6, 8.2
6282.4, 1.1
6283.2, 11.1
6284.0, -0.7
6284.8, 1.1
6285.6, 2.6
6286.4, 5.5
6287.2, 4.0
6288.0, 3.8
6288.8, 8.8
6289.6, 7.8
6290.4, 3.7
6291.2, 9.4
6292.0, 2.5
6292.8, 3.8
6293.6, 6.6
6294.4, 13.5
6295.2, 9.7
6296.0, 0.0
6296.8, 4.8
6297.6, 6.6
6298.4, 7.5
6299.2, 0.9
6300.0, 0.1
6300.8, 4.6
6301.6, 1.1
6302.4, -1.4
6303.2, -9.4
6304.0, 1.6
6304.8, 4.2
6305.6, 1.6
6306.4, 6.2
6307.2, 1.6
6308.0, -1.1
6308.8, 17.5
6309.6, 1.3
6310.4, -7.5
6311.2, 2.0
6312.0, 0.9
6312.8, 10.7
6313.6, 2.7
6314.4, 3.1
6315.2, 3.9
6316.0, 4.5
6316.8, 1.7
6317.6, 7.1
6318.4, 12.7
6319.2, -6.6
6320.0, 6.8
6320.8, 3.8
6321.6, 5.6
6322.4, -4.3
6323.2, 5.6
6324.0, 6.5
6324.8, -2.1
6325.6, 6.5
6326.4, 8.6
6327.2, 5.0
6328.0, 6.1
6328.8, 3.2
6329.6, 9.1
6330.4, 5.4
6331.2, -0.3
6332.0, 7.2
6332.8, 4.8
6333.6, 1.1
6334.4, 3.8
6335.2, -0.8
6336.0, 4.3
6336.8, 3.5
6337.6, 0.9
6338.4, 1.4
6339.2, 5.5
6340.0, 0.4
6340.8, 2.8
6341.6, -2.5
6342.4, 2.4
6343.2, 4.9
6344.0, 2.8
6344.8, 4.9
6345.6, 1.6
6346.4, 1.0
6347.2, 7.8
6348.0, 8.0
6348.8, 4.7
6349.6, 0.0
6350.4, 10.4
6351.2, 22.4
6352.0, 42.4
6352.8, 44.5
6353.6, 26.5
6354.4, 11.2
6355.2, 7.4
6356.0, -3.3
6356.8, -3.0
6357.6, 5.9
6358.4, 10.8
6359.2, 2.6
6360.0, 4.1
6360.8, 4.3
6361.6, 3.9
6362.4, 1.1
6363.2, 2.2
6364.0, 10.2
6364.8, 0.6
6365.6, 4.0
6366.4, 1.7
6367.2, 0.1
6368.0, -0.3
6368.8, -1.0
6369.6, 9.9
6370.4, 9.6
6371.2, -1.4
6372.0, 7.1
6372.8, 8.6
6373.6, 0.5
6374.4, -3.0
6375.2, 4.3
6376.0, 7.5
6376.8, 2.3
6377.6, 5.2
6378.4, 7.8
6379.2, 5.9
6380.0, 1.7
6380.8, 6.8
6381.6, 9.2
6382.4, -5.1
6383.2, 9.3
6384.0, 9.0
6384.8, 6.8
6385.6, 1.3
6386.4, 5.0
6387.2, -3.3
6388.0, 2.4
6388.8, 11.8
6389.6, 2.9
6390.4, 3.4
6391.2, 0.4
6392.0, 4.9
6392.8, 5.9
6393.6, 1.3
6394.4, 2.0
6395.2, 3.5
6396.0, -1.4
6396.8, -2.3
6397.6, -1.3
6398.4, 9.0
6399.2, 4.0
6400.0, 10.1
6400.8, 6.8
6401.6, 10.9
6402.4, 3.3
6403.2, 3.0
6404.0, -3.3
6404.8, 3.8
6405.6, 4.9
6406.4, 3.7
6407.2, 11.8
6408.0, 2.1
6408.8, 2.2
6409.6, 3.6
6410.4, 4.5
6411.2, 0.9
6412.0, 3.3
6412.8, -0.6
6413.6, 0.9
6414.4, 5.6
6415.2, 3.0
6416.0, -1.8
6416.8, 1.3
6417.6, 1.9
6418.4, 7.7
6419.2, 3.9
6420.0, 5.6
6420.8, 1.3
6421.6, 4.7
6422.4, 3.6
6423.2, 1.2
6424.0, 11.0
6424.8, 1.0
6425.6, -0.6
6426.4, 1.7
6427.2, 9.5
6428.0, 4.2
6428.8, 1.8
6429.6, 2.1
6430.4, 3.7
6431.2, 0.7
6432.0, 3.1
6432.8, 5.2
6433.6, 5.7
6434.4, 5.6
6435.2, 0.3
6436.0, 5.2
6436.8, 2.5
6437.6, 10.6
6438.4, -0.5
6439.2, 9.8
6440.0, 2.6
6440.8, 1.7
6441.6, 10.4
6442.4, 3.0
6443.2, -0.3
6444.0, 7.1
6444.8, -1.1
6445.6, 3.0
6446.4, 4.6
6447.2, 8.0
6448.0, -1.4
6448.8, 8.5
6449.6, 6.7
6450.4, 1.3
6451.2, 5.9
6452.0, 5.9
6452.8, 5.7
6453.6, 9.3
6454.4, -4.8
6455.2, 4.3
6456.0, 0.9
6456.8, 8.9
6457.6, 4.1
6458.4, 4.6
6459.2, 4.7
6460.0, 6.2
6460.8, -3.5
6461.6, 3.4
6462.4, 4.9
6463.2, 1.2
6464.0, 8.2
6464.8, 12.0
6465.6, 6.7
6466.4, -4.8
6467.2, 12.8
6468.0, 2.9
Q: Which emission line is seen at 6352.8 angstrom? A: H-beta 4861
